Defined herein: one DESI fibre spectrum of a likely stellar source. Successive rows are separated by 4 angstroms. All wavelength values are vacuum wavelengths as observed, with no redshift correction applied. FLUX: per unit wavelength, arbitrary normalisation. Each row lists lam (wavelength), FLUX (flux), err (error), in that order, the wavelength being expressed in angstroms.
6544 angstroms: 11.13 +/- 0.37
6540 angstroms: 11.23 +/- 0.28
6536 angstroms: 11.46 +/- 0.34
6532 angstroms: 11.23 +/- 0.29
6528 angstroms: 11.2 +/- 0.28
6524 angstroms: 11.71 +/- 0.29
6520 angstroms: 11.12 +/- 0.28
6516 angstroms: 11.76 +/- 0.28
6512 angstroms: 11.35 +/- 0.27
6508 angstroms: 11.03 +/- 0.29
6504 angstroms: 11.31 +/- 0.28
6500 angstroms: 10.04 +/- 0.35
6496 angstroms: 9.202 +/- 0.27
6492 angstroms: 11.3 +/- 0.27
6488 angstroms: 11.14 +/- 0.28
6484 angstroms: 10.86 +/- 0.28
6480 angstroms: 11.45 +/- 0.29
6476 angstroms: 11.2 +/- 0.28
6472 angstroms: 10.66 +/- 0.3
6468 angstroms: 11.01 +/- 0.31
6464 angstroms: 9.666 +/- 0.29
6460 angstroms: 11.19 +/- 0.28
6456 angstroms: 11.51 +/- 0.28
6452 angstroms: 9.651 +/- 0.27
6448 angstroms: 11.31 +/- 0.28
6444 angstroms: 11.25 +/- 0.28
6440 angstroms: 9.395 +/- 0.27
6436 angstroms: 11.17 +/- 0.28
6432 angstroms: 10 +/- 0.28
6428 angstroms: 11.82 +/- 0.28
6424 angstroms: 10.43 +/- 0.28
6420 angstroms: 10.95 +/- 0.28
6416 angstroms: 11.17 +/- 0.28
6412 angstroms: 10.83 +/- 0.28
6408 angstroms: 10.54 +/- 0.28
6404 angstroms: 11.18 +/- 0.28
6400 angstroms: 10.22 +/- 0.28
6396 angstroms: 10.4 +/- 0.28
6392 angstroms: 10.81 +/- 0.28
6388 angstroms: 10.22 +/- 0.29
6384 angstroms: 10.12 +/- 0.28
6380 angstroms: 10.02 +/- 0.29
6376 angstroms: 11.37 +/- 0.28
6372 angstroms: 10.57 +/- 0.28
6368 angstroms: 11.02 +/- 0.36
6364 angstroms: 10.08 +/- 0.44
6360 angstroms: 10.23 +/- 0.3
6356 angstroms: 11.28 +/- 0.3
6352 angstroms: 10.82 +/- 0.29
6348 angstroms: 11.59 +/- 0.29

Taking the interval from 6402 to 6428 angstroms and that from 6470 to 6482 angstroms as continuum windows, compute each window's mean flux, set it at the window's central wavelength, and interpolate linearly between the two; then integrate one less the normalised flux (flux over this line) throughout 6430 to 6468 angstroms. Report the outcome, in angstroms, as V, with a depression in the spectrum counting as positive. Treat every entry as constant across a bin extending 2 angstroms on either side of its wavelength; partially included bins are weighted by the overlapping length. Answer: 1.5 angstroms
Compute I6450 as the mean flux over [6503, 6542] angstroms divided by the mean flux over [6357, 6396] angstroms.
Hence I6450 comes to 1.1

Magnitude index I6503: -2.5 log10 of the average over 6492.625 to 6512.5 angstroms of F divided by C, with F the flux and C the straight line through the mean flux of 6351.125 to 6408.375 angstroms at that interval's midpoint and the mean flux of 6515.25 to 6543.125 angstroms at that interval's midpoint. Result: 0.06 mag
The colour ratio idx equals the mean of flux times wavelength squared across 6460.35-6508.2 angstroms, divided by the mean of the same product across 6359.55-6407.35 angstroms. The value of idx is 1.05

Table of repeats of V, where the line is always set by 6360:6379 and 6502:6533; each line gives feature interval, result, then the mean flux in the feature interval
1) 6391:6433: 0.3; 10.8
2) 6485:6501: 1.1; 10.5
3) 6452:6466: 0.6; 10.6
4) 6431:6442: 0.8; 10.2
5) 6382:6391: 0.4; 10.2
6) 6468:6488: 0.2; 11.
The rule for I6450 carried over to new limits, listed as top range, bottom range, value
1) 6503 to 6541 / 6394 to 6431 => 1.05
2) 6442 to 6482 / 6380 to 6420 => 1.03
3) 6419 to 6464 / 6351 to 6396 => 1.01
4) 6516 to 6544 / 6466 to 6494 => 1.02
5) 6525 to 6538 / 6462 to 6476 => 1.07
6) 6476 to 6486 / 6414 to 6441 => 1.04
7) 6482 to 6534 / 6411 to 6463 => 1.02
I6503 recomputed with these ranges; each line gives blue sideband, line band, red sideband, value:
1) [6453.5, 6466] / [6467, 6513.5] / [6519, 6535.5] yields 0.01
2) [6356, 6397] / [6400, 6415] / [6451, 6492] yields -0.01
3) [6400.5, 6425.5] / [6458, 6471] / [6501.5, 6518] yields 0.05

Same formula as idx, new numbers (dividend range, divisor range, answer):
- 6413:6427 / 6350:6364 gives 1.04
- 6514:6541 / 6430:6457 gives 1.11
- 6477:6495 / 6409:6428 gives 1.03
